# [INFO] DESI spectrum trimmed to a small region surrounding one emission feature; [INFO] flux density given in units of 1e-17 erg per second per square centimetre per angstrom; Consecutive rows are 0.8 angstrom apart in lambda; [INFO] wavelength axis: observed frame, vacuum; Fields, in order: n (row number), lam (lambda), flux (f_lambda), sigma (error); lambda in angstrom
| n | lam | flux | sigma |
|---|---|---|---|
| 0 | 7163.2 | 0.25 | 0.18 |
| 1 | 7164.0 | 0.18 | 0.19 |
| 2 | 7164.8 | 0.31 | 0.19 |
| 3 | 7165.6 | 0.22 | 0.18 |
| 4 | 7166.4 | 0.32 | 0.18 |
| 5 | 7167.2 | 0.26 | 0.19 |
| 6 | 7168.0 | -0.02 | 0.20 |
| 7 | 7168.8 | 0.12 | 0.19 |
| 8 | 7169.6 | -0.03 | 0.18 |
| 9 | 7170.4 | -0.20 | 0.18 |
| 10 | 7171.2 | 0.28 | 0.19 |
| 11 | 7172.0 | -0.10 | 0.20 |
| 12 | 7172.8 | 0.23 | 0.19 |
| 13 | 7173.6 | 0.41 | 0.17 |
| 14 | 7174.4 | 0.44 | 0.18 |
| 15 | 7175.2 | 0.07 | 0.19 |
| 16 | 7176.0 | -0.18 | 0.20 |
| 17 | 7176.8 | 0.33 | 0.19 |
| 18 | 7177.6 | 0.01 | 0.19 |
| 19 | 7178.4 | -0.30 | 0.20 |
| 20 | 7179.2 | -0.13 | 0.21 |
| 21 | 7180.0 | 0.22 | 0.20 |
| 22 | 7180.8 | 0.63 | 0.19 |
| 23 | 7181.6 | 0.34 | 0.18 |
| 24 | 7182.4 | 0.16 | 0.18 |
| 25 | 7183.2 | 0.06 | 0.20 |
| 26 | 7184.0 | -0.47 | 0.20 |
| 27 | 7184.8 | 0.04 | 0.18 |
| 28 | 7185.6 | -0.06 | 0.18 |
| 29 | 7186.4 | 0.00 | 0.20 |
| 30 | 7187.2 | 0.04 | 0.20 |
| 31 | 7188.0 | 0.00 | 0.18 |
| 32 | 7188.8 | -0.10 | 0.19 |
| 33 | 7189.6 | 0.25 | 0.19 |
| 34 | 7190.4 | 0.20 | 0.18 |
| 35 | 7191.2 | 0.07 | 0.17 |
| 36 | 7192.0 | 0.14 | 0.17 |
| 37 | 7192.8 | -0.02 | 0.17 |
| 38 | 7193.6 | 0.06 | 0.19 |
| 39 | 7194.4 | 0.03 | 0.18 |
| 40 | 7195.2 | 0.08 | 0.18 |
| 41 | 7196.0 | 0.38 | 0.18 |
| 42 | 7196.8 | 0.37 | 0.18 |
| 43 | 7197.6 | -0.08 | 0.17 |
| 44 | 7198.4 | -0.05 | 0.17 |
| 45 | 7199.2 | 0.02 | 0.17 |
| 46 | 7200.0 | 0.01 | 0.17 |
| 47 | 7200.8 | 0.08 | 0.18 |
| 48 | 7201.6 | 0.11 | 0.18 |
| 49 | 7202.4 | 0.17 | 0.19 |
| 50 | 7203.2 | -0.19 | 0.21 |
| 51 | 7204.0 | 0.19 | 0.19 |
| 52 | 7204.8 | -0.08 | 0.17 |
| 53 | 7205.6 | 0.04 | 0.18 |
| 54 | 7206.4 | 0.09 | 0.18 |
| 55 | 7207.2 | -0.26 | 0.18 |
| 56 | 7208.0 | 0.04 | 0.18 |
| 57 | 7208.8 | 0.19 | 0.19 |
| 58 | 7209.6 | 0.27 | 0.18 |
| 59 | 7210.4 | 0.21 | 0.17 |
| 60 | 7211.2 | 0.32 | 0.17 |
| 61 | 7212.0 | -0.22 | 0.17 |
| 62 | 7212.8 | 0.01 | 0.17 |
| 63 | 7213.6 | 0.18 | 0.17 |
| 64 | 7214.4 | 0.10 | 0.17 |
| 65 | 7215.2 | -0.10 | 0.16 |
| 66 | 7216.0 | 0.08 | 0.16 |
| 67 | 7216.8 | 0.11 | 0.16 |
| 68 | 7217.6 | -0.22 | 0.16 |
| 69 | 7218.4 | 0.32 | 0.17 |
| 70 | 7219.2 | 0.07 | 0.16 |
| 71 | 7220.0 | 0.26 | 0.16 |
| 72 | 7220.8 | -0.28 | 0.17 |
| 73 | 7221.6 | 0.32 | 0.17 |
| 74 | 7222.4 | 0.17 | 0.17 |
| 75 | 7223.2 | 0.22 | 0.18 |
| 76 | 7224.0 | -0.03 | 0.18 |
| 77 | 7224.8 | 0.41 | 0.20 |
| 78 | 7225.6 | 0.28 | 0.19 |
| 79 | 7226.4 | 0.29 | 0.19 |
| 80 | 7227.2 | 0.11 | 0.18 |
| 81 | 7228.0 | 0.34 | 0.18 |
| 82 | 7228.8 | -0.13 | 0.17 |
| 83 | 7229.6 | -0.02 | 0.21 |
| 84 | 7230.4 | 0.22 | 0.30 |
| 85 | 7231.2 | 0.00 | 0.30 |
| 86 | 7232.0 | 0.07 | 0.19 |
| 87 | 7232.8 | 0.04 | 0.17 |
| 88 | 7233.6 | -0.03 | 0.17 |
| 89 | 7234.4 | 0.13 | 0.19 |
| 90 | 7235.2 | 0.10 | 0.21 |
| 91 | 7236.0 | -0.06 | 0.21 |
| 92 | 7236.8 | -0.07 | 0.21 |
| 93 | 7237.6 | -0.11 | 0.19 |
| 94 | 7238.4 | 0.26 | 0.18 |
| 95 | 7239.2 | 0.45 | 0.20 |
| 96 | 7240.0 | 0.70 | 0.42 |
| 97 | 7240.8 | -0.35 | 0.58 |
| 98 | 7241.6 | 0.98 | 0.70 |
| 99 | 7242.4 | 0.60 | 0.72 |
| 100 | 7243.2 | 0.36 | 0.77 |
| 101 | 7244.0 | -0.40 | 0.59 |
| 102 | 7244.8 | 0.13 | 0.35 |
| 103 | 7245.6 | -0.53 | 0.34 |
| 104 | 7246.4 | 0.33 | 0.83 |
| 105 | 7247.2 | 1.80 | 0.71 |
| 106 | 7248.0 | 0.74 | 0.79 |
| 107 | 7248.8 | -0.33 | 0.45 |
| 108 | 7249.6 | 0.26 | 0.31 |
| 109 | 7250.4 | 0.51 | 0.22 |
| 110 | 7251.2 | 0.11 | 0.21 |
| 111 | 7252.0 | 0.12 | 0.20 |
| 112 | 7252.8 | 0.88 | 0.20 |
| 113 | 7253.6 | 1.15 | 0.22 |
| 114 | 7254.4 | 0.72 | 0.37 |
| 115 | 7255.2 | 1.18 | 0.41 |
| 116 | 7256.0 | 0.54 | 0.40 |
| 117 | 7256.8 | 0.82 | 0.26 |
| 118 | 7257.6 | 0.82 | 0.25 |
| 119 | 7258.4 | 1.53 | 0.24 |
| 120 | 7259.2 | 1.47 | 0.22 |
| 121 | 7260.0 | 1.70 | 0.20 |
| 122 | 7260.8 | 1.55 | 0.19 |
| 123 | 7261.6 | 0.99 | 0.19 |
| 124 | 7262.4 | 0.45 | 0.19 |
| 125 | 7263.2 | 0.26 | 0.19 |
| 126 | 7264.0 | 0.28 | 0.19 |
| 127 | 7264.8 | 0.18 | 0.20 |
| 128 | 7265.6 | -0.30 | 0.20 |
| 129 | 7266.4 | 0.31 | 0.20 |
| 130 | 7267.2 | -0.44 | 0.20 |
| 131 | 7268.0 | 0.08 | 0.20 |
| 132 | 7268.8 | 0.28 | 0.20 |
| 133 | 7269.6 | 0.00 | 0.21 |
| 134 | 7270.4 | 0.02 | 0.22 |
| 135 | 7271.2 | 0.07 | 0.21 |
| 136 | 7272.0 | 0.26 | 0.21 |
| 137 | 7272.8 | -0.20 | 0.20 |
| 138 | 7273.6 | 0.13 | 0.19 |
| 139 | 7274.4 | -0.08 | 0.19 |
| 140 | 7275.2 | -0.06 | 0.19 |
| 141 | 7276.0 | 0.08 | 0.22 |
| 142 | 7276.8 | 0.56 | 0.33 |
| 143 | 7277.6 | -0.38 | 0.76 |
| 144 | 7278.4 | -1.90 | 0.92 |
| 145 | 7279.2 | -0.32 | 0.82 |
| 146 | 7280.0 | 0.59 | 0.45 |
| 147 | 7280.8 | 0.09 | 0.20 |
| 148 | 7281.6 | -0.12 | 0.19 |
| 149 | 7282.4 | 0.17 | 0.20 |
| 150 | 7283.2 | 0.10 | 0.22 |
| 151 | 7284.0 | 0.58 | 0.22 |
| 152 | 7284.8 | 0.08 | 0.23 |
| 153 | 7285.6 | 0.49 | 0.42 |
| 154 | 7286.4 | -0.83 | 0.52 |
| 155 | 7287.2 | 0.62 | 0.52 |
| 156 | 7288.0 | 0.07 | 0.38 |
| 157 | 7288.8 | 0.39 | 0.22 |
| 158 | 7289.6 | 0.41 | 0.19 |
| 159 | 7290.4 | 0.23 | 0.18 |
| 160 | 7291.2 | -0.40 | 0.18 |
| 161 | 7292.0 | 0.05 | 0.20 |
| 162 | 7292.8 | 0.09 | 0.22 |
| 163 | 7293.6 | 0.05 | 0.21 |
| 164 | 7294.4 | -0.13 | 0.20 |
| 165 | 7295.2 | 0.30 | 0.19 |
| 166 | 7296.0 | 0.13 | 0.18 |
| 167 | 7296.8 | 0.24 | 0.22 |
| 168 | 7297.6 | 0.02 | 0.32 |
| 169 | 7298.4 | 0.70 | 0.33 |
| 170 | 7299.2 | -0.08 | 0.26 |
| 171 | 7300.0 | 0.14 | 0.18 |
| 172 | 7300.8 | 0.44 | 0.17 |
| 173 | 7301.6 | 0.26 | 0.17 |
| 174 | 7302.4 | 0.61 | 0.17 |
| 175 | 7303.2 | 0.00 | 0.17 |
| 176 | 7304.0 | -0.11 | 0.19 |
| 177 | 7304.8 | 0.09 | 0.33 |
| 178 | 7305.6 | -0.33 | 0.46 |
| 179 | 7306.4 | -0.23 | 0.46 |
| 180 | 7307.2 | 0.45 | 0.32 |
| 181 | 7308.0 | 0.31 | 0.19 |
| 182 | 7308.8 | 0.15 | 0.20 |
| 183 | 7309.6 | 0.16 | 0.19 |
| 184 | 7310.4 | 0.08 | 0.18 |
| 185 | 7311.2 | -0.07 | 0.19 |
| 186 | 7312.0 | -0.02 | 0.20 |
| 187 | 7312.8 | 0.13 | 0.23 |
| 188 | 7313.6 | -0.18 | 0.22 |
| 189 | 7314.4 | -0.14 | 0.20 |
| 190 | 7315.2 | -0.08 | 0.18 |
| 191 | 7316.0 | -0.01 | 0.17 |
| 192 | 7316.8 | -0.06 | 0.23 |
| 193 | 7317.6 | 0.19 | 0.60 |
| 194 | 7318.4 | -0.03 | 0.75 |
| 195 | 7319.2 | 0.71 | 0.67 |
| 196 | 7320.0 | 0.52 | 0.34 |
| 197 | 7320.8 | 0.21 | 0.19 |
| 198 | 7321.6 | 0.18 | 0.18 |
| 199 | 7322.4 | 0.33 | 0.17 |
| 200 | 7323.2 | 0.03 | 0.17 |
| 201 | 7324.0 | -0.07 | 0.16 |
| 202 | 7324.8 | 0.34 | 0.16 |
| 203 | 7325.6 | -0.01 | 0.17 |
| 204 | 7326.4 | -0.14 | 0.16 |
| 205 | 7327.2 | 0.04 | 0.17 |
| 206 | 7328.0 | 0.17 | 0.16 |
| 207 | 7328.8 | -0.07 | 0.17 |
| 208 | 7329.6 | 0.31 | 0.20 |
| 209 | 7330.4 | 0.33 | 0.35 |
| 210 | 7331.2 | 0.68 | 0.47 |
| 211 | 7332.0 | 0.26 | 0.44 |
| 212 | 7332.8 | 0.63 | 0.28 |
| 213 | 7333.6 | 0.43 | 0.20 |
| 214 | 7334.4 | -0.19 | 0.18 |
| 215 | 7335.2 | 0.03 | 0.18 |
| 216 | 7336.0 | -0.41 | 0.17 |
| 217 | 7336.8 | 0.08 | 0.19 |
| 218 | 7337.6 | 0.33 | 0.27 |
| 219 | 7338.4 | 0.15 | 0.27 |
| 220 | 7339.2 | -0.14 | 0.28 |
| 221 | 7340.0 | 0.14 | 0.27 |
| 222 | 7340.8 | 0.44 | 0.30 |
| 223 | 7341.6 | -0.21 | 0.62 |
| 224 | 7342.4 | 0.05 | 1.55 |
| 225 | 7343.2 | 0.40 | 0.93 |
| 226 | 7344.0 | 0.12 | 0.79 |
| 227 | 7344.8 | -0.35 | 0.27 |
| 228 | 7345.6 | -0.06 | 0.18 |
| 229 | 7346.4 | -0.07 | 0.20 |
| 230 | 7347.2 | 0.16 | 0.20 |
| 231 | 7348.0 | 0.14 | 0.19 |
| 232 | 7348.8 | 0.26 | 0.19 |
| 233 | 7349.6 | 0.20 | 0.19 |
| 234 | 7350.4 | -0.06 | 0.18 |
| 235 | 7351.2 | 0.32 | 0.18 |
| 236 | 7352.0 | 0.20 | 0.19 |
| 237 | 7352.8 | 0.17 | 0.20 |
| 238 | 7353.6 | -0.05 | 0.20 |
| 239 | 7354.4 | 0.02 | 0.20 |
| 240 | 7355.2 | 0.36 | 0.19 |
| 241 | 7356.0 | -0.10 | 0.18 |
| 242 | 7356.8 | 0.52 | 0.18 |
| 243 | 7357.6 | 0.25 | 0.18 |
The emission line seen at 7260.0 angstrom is [O II]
